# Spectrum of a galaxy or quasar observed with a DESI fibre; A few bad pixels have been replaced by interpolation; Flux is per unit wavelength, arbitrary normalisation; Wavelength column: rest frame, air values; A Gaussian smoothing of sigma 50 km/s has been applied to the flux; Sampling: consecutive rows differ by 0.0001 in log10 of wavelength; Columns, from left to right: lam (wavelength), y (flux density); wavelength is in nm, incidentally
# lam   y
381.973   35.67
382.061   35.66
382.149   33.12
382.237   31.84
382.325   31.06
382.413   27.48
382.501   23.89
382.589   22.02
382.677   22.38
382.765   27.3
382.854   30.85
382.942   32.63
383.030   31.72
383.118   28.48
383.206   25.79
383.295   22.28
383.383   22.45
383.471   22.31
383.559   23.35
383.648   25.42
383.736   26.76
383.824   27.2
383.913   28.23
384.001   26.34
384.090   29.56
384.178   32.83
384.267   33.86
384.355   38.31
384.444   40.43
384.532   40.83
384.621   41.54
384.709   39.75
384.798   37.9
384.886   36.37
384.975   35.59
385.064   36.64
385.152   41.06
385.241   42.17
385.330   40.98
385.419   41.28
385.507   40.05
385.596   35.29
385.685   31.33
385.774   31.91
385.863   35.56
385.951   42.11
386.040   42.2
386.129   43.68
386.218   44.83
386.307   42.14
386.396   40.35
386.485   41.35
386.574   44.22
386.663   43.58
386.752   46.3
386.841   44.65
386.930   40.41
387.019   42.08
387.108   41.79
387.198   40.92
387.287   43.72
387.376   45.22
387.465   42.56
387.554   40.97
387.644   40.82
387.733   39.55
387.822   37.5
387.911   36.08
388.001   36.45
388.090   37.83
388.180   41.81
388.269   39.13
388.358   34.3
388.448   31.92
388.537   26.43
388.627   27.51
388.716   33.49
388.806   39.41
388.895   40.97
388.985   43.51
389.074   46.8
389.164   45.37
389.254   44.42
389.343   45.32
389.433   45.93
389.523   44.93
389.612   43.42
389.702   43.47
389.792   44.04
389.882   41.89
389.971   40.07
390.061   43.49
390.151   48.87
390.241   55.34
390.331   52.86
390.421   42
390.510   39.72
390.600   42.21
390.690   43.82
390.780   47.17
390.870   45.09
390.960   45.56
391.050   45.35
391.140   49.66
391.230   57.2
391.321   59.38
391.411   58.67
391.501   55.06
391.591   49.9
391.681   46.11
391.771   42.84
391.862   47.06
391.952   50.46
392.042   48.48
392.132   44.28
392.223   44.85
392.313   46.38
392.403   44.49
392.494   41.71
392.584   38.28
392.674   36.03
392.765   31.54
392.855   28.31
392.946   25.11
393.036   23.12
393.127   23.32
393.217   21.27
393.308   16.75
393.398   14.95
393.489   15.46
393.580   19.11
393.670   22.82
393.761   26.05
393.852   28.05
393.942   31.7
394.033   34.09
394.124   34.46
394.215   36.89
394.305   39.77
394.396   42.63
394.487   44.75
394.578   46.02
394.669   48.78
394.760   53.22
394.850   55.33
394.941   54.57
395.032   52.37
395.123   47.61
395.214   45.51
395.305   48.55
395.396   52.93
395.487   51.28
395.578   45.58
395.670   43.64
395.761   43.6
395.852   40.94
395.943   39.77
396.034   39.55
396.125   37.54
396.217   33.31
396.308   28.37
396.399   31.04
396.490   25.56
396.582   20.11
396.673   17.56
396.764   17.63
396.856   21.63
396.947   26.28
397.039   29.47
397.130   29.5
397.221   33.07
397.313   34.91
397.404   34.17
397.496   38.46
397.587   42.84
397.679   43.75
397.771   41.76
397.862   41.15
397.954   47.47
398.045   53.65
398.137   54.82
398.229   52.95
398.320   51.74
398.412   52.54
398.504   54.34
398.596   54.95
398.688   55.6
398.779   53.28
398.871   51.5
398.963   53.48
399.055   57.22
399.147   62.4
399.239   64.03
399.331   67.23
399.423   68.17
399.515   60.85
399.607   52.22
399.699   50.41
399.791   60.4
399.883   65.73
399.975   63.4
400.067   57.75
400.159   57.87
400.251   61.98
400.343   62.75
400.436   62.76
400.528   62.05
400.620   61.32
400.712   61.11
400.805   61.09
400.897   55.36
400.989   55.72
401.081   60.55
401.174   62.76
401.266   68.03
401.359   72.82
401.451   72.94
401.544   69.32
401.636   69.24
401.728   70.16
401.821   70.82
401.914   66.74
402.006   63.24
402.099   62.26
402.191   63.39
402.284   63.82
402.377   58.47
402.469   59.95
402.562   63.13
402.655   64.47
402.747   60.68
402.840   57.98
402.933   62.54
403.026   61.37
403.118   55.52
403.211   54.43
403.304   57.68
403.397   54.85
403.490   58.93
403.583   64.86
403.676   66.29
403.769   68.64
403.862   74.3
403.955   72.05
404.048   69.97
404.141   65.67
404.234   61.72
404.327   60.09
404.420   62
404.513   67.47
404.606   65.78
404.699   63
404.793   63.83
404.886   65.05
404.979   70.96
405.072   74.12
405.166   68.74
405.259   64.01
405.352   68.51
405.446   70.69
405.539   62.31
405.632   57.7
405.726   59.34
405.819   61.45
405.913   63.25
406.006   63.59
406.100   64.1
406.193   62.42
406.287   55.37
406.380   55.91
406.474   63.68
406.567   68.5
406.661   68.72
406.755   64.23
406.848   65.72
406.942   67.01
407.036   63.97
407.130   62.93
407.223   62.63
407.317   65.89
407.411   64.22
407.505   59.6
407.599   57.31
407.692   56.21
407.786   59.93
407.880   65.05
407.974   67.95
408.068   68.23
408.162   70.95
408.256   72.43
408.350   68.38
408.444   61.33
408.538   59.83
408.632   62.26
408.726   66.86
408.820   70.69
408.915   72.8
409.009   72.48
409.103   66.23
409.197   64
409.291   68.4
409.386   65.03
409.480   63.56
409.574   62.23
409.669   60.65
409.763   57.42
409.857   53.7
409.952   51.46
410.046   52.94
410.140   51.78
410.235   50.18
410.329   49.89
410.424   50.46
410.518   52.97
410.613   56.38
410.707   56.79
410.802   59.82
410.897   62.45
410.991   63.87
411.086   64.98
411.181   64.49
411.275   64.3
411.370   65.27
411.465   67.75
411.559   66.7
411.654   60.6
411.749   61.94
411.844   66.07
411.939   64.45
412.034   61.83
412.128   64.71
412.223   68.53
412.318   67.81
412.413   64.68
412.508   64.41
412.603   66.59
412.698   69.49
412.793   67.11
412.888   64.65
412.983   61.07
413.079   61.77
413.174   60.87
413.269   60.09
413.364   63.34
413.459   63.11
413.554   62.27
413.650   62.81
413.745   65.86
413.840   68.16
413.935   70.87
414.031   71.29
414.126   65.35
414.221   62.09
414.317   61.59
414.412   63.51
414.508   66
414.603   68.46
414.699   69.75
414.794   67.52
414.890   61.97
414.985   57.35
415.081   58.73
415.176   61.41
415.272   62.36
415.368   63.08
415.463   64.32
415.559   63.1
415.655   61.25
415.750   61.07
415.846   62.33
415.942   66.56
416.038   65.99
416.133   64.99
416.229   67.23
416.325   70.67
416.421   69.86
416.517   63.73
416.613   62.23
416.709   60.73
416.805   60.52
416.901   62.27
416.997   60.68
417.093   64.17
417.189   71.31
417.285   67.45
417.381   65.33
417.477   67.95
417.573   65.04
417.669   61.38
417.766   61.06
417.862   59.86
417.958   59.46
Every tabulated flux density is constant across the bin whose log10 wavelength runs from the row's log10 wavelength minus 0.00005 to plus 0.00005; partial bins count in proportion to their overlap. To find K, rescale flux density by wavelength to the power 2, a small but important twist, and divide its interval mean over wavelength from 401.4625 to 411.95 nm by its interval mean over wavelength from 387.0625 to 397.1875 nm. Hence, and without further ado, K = 1.72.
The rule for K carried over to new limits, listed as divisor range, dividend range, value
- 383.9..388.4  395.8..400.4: 1.25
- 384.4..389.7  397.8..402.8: 1.61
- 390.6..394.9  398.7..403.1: 1.64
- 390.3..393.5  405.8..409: 1.70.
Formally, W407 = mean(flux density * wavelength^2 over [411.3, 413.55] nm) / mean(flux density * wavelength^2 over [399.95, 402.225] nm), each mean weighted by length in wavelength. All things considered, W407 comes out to 1.07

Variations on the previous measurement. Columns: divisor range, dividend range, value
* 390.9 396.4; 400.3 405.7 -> 1.67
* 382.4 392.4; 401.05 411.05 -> 1.75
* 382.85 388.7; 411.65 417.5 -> 2.04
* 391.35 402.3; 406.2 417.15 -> 1.45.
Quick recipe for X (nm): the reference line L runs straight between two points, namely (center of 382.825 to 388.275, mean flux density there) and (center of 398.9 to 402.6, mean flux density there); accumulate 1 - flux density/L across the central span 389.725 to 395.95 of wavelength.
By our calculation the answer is 0.92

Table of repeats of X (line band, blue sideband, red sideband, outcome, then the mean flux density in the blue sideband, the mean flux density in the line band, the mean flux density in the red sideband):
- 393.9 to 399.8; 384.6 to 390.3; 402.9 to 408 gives 0.96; 40.7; 44.2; 63.7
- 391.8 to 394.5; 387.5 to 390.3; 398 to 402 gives 0.83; 40.7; 33.3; 60.6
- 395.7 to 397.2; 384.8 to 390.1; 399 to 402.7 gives 0.68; 40.3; 30.3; 62.8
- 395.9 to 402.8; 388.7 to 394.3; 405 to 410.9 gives -0.13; 40.1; 52.3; 62.5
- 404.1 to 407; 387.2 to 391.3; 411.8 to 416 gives -0.38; 42.4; 64.4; 64.3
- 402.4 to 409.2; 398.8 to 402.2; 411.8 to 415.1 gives -0.09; 62.3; 64.2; 64.7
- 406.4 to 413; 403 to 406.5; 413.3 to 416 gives 0.08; 63.7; 63.1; 64.1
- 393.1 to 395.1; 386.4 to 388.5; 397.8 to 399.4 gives 0.58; 40.5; 34.9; 54.7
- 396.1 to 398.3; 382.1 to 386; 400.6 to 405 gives 0.79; 32.3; 35.1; 63.8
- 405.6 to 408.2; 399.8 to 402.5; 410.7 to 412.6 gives 0.04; 63.6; 63.1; 64.3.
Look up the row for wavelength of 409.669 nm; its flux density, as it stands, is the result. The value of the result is 60.65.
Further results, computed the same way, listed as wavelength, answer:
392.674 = 36.03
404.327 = 60.09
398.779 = 53.28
